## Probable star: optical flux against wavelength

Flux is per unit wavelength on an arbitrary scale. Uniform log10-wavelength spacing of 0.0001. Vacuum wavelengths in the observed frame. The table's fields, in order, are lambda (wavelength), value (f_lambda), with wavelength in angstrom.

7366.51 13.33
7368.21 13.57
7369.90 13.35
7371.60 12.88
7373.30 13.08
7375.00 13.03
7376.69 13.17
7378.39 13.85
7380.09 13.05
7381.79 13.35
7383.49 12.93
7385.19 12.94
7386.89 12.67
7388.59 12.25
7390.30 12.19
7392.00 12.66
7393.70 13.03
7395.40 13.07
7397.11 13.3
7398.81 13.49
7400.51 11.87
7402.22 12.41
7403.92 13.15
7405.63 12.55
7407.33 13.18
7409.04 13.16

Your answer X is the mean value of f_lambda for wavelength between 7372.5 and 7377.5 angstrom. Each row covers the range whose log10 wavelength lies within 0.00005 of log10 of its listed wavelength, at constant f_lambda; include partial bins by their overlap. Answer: 13.1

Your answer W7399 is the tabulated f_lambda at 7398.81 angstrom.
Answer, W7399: 13.49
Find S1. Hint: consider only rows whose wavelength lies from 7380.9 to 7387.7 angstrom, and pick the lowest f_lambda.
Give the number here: 12.67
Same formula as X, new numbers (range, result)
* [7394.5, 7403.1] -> 12.8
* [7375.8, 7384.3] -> 13.3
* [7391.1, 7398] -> 13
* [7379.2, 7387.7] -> 13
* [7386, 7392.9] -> 12.4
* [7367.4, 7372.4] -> 13.3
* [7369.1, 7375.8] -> 13.1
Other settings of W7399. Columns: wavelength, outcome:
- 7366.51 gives 13.33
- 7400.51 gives 11.87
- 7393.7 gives 13.03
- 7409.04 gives 13.16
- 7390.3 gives 12.19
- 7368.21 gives 13.57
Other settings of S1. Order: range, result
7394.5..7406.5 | 11.87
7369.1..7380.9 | 12.88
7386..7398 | 12.19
